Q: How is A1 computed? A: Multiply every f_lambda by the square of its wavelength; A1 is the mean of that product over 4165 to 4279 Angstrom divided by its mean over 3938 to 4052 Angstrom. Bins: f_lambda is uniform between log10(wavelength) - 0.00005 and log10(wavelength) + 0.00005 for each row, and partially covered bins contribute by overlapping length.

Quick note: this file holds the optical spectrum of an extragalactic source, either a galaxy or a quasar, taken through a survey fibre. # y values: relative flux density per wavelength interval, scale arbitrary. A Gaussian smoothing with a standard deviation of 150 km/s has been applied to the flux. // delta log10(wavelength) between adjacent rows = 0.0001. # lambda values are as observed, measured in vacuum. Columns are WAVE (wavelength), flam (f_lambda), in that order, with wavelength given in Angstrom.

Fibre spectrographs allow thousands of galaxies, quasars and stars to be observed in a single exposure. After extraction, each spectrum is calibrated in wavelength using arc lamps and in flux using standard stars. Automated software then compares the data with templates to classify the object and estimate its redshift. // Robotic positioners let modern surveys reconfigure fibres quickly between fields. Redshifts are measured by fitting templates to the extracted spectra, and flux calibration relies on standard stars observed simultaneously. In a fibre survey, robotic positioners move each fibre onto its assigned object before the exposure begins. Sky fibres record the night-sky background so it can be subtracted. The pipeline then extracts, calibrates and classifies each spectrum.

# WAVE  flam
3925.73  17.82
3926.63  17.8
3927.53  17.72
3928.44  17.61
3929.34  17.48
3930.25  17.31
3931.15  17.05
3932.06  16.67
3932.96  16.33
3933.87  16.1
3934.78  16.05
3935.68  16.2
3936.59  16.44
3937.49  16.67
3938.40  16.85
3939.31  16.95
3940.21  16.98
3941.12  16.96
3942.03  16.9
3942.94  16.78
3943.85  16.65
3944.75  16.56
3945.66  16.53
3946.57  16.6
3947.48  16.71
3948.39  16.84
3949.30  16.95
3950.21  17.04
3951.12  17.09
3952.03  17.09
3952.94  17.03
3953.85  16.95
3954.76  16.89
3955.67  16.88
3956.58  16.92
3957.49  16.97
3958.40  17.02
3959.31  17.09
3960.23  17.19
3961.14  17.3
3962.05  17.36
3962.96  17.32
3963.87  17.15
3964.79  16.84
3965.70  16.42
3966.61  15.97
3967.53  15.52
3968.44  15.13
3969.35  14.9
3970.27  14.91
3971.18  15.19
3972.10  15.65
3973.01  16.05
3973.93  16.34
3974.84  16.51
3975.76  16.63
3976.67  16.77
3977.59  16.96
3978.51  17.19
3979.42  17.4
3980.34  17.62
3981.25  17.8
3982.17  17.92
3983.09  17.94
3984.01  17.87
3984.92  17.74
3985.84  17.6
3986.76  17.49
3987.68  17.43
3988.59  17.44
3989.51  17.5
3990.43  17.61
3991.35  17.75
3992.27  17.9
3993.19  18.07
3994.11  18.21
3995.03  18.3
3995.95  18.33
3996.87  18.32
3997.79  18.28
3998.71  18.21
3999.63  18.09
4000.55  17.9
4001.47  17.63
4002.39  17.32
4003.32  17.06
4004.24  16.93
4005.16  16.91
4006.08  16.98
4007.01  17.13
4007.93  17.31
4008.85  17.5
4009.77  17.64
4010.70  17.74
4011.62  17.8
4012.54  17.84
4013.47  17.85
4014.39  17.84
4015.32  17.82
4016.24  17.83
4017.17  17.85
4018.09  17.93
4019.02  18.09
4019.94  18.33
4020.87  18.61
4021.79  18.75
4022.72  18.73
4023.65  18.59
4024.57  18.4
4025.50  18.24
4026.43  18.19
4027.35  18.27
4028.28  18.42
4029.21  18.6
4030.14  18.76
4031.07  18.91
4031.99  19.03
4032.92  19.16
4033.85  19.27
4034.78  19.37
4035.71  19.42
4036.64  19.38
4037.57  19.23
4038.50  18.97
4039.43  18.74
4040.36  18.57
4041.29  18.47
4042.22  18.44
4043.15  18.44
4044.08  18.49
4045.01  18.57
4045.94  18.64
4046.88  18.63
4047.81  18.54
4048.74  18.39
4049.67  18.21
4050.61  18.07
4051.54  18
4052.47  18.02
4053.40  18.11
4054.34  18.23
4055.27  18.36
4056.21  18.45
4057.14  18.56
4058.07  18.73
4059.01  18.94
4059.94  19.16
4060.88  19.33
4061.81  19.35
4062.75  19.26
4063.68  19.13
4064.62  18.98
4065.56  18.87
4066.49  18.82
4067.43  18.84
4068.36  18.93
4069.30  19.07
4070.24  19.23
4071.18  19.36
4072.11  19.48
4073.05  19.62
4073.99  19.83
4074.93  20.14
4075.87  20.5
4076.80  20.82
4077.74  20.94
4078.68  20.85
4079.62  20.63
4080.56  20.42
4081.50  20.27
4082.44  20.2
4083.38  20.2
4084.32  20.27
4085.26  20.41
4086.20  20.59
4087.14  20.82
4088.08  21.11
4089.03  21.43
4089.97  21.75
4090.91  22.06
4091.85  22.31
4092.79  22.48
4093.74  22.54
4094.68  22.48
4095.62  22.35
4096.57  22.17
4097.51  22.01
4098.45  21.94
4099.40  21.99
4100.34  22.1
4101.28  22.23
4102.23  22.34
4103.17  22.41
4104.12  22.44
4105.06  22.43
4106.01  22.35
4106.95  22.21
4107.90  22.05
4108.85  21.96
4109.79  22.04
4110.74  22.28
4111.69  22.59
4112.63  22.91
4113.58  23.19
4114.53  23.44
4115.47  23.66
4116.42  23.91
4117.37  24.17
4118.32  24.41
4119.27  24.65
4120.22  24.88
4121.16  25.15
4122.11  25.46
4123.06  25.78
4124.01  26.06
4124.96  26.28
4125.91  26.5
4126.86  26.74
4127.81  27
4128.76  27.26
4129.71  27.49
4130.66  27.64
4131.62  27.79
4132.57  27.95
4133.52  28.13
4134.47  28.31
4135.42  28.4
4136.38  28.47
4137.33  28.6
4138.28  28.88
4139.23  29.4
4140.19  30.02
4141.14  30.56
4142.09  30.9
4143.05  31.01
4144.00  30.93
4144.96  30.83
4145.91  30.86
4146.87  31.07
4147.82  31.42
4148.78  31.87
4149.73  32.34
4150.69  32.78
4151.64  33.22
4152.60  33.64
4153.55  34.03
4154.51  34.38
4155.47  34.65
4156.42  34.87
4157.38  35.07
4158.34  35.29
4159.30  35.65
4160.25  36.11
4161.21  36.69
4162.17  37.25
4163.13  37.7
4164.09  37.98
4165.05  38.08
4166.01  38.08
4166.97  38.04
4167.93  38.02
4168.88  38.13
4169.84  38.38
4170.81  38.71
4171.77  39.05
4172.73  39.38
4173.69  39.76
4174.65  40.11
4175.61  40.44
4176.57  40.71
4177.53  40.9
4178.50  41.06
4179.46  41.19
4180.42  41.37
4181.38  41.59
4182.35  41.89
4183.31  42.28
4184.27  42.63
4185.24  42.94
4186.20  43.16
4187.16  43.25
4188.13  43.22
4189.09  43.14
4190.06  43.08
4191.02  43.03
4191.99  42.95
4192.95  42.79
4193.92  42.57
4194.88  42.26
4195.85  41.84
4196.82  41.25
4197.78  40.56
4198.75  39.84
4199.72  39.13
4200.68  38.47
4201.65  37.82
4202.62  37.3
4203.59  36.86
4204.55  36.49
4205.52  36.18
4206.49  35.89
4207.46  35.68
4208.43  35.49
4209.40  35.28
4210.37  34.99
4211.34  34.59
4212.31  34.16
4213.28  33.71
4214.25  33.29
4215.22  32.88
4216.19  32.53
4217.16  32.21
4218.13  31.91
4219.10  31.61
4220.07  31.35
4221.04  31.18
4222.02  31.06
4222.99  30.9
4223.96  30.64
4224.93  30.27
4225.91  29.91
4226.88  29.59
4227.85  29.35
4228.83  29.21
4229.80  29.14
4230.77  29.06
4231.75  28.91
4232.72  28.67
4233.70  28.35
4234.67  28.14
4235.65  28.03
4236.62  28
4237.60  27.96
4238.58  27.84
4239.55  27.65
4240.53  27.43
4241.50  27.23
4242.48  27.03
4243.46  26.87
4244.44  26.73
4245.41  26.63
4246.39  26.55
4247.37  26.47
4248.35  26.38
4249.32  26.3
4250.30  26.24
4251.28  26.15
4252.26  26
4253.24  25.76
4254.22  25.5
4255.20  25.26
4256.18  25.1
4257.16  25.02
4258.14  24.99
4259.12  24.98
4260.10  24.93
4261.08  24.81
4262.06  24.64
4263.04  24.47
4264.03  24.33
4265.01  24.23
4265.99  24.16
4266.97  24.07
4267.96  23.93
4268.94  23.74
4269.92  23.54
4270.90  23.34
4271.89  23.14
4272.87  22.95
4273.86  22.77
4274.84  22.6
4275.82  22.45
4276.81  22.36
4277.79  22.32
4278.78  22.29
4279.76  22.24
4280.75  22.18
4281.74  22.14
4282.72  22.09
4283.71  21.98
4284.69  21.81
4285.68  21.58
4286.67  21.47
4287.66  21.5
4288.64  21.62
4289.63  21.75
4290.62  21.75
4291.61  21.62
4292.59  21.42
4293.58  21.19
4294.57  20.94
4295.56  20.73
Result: 2.04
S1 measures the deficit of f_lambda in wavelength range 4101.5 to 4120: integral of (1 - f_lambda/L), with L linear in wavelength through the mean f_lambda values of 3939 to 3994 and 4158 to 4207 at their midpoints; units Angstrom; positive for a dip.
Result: 5.3 Angstrom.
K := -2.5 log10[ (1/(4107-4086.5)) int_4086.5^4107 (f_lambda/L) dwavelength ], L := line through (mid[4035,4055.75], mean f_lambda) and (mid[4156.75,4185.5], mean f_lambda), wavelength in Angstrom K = 0.22 mag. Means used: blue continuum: 18.5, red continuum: 39.1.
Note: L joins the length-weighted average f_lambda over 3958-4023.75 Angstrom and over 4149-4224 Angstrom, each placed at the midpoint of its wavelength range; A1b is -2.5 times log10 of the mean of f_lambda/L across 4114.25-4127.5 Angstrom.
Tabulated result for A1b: 0.221 mag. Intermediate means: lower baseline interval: 17.4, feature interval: 25.1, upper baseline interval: 37.6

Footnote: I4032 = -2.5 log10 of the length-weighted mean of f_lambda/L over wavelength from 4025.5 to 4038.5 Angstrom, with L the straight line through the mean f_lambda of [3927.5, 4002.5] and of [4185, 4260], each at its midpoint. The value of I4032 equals 0.12 mag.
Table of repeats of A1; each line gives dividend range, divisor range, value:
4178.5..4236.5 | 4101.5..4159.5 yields 1.35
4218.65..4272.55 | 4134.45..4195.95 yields 0.76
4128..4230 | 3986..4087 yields 2.04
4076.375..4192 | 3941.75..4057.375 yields 1.81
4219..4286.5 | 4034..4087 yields 1.48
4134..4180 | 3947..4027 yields 2.19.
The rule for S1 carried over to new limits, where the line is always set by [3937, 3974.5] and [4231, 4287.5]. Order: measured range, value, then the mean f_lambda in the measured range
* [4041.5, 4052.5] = 0.42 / 18.4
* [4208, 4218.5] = -4.46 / 33.7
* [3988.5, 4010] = 0.14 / 17.7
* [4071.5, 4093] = -0.67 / 20.7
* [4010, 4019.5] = 0.20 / 17.9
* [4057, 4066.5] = 0.24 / 19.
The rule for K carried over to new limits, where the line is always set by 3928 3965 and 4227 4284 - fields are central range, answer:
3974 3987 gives 0.03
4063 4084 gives 0.03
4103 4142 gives -0.17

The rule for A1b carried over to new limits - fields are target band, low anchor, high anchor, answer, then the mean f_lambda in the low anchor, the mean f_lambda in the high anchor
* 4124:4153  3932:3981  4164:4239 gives 0.07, 16.6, 36.4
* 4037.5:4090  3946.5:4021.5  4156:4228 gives 0.28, 17.3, 37.5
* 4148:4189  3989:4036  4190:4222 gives -0.15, 18.1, 36.8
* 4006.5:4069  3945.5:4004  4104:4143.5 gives 0.13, 17.1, 25.9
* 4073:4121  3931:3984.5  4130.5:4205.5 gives 0.34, 16.7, 36.7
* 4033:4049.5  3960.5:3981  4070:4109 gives 0.03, 16.4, 21.3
